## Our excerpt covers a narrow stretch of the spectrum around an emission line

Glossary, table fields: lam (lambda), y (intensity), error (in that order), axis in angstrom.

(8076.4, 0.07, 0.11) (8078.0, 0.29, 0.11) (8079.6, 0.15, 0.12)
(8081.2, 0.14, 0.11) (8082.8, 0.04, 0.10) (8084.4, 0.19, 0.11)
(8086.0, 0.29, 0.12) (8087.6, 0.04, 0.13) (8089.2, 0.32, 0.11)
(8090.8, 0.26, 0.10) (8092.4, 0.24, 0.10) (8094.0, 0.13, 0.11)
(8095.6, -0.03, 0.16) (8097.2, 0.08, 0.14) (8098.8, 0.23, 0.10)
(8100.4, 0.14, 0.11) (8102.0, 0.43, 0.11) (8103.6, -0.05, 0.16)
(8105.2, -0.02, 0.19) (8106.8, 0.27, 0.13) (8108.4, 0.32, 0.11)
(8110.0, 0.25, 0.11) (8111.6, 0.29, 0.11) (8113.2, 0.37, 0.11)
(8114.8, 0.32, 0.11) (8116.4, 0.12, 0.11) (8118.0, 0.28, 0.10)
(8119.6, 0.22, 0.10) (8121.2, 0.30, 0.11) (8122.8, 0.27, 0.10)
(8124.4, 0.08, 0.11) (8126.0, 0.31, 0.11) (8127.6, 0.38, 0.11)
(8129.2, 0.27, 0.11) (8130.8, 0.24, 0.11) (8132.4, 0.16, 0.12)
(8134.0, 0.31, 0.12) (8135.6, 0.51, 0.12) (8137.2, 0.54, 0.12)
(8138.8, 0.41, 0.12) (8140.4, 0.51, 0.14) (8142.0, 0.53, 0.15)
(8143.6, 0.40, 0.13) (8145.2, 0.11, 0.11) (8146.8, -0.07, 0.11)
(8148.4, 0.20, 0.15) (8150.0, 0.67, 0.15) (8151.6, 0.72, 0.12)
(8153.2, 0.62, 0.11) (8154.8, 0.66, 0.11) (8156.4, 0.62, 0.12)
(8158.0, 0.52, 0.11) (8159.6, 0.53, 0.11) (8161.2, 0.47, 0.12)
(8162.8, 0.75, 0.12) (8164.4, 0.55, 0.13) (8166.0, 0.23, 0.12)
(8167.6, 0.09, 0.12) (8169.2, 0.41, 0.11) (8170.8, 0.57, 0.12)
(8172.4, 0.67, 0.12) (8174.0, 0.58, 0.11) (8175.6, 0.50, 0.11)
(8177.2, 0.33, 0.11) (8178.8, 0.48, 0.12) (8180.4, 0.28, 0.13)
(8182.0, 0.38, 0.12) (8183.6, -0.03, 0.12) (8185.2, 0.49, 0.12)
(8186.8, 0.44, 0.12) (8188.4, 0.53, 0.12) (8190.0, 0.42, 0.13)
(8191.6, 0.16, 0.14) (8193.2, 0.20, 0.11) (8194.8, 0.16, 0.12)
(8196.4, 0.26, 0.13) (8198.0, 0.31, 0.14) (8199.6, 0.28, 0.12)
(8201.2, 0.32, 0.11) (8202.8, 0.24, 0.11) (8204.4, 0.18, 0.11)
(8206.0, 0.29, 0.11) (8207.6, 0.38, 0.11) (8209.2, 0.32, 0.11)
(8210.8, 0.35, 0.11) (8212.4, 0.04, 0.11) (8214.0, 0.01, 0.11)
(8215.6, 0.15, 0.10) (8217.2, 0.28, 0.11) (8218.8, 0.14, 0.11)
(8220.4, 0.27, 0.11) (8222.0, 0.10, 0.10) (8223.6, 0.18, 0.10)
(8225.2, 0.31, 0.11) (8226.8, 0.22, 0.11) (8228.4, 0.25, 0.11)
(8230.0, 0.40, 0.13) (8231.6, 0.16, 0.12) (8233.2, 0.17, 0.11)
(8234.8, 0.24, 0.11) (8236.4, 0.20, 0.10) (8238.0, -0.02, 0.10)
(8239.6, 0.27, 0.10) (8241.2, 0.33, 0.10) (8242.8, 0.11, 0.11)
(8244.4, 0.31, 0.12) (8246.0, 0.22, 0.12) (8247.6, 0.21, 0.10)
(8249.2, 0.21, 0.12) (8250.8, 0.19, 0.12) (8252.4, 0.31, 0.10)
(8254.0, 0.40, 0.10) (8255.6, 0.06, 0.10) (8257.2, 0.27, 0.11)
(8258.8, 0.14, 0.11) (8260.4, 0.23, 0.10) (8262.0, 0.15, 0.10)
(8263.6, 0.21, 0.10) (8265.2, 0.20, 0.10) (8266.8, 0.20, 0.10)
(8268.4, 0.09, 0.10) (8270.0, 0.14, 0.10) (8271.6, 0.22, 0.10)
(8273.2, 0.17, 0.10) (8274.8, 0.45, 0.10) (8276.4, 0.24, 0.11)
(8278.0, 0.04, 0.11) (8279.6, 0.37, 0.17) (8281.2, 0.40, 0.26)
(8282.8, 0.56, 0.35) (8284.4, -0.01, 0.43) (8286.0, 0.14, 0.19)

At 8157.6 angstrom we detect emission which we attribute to Mg II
